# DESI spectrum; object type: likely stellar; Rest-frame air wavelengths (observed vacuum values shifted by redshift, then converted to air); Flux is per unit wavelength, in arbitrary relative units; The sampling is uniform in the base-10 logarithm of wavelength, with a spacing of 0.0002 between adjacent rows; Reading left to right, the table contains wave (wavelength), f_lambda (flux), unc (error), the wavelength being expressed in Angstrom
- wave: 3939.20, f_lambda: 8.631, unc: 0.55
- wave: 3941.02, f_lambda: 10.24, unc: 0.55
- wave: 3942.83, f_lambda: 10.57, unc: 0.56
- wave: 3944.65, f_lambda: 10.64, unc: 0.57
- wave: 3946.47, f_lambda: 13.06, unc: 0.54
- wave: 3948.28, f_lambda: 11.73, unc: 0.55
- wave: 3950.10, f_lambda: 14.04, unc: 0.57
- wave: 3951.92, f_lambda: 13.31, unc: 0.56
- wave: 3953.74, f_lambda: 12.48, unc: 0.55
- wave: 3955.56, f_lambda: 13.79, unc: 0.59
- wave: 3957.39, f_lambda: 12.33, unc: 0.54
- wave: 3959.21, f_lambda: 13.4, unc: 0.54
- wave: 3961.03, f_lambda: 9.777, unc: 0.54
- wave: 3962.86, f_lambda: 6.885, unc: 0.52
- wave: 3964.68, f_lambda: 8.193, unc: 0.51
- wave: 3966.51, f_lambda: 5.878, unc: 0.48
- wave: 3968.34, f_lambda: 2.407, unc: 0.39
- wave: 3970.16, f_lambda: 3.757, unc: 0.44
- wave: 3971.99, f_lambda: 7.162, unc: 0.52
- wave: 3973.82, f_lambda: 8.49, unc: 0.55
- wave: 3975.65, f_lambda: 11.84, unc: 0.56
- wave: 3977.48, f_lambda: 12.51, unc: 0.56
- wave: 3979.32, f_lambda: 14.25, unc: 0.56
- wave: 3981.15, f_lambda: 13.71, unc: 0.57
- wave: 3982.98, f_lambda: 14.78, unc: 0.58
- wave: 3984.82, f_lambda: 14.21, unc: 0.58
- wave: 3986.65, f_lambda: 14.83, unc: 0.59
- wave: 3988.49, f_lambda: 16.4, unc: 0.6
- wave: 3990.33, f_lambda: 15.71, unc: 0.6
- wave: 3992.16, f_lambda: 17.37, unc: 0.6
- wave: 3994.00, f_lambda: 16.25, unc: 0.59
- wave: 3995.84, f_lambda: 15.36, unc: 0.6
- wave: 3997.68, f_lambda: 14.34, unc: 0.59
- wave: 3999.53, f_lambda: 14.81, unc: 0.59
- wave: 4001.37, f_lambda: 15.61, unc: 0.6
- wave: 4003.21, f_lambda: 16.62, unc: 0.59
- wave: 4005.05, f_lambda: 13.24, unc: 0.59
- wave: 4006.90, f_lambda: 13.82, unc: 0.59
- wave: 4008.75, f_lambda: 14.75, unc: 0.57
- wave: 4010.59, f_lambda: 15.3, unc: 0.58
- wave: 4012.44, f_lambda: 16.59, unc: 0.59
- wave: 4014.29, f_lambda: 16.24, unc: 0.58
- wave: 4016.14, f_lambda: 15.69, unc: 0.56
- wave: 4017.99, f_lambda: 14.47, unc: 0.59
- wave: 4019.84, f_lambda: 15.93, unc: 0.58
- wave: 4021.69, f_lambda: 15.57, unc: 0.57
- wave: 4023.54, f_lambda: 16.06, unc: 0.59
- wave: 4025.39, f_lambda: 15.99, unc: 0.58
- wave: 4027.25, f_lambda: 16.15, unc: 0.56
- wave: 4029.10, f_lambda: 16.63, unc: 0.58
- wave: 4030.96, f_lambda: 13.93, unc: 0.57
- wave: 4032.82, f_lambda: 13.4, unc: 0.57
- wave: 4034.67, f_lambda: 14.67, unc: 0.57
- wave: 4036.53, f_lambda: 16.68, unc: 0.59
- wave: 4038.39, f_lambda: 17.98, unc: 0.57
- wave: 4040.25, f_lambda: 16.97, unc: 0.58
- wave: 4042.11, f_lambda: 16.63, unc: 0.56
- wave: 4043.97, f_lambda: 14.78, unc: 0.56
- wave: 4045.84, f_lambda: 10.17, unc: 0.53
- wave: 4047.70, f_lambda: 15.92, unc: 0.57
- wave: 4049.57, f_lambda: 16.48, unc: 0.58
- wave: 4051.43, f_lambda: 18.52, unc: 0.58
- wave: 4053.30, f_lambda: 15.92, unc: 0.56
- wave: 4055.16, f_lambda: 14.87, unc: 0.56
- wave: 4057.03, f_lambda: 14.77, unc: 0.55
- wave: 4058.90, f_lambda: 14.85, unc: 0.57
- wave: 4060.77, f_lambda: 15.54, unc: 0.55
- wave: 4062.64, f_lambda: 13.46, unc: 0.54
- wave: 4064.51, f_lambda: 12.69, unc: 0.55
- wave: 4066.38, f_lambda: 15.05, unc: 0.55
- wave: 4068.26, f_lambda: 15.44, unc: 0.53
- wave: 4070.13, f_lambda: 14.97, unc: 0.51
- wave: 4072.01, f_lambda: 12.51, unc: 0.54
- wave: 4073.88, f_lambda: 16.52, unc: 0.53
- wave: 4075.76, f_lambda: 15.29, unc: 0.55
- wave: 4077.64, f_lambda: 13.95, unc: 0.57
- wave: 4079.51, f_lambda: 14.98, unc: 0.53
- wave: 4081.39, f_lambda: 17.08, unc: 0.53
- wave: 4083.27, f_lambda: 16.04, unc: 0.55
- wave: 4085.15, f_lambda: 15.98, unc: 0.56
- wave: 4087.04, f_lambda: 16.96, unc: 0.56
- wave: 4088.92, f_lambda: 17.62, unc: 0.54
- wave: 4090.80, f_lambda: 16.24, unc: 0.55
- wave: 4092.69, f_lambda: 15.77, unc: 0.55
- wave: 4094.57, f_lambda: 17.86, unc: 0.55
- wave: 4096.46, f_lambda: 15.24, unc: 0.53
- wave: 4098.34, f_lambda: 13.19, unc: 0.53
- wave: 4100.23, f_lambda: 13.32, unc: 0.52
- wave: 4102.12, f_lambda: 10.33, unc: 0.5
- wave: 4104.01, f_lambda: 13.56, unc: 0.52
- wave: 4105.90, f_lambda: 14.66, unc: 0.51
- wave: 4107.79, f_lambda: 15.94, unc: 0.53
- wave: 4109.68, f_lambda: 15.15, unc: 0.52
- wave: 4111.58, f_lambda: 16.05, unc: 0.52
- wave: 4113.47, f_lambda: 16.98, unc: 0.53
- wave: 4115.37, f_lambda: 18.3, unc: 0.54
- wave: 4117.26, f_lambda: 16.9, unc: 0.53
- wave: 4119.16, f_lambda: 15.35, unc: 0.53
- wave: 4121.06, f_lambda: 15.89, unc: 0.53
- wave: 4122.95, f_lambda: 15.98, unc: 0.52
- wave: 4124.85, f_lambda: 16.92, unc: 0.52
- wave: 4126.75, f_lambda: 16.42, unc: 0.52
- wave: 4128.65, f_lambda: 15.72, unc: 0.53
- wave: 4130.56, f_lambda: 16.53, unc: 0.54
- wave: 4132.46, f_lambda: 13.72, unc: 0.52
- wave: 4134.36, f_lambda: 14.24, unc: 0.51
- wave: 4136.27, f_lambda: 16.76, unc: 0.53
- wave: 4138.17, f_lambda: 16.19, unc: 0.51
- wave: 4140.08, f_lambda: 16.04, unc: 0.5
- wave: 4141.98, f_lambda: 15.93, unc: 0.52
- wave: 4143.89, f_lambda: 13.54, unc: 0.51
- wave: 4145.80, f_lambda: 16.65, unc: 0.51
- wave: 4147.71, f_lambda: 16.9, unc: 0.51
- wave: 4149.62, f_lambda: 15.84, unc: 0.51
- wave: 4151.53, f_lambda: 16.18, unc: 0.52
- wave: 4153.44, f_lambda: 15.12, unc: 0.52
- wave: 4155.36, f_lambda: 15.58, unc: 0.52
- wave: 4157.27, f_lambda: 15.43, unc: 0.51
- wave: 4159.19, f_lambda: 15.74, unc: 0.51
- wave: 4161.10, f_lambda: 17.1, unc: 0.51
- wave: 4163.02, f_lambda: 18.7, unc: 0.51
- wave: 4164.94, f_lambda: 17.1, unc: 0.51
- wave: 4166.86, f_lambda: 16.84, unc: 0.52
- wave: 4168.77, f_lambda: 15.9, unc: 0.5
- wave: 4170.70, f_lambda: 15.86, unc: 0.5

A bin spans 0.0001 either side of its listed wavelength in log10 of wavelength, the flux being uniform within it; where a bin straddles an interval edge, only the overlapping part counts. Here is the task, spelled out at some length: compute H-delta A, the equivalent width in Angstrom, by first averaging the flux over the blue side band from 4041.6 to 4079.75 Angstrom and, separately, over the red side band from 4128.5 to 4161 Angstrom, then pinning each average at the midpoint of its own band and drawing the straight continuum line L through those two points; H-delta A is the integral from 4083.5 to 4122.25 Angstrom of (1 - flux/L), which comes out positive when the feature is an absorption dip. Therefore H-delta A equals -0.7 Angstrom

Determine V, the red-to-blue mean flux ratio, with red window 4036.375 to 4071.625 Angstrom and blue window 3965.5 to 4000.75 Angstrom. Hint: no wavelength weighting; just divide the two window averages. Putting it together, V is 1.24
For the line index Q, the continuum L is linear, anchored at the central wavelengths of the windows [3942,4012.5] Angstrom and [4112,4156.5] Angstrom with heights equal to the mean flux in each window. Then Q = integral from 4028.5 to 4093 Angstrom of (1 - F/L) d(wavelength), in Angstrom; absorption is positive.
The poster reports -4.66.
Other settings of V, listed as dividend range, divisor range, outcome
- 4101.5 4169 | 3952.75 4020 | 1.23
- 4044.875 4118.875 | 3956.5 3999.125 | 1.30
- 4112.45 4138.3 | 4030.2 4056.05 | 1.04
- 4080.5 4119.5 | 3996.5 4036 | 1.03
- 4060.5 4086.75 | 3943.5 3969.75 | 1.44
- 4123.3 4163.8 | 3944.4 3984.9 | 1.49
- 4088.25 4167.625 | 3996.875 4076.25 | 1.04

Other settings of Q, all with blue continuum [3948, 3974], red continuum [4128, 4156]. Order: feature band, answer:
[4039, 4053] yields -3.7 Angstrom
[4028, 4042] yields -4.4 Angstrom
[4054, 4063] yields -1.4 Angstrom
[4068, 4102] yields -4.1 Angstrom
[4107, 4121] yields -1.6 Angstrom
